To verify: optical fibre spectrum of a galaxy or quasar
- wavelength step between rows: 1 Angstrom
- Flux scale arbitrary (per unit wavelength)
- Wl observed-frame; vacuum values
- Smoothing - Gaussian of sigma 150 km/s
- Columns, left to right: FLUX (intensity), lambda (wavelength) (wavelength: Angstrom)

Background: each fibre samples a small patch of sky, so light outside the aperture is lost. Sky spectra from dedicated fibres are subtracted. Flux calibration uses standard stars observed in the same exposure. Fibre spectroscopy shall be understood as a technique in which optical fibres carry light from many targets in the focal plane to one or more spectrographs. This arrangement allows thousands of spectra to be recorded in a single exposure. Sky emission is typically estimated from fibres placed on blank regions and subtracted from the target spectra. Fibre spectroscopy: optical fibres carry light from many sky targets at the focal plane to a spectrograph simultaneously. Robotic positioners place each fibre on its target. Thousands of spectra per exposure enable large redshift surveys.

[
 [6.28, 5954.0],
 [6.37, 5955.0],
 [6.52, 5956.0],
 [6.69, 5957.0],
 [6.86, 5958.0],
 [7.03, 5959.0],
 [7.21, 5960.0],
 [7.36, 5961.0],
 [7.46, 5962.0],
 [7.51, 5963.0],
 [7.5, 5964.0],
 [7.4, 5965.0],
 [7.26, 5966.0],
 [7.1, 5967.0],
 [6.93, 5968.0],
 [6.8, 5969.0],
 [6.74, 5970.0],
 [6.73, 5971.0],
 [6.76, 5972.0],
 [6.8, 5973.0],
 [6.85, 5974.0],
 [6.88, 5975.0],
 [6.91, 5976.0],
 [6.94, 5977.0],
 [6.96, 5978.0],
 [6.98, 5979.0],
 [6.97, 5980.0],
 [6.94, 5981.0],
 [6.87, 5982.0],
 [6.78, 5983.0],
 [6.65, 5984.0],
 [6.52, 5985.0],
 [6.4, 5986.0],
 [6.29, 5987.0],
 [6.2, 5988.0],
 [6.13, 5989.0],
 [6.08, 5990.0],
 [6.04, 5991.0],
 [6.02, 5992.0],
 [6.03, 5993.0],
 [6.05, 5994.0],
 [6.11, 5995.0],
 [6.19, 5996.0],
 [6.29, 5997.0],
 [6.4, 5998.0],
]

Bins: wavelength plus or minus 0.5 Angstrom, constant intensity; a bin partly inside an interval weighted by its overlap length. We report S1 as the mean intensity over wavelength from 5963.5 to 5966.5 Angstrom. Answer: 7.39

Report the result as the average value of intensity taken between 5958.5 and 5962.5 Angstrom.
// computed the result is 7.27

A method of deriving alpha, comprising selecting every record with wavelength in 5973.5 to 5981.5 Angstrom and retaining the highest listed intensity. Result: 6.98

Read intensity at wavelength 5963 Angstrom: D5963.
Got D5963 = 7.51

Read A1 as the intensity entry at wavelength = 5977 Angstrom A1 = 6.94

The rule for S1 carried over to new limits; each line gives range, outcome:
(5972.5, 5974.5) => 6.82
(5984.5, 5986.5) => 6.46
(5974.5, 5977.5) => 6.91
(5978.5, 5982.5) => 6.94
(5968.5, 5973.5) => 6.77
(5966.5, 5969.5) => 6.94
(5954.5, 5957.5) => 6.53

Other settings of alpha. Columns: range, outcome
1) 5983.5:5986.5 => 6.65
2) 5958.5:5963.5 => 7.51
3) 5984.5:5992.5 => 6.52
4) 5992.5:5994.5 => 6.05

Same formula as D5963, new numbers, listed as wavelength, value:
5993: 6.03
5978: 6.96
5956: 6.52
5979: 6.98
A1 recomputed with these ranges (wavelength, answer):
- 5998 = 6.4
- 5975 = 6.88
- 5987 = 6.29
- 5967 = 7.1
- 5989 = 6.13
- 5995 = 6.11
